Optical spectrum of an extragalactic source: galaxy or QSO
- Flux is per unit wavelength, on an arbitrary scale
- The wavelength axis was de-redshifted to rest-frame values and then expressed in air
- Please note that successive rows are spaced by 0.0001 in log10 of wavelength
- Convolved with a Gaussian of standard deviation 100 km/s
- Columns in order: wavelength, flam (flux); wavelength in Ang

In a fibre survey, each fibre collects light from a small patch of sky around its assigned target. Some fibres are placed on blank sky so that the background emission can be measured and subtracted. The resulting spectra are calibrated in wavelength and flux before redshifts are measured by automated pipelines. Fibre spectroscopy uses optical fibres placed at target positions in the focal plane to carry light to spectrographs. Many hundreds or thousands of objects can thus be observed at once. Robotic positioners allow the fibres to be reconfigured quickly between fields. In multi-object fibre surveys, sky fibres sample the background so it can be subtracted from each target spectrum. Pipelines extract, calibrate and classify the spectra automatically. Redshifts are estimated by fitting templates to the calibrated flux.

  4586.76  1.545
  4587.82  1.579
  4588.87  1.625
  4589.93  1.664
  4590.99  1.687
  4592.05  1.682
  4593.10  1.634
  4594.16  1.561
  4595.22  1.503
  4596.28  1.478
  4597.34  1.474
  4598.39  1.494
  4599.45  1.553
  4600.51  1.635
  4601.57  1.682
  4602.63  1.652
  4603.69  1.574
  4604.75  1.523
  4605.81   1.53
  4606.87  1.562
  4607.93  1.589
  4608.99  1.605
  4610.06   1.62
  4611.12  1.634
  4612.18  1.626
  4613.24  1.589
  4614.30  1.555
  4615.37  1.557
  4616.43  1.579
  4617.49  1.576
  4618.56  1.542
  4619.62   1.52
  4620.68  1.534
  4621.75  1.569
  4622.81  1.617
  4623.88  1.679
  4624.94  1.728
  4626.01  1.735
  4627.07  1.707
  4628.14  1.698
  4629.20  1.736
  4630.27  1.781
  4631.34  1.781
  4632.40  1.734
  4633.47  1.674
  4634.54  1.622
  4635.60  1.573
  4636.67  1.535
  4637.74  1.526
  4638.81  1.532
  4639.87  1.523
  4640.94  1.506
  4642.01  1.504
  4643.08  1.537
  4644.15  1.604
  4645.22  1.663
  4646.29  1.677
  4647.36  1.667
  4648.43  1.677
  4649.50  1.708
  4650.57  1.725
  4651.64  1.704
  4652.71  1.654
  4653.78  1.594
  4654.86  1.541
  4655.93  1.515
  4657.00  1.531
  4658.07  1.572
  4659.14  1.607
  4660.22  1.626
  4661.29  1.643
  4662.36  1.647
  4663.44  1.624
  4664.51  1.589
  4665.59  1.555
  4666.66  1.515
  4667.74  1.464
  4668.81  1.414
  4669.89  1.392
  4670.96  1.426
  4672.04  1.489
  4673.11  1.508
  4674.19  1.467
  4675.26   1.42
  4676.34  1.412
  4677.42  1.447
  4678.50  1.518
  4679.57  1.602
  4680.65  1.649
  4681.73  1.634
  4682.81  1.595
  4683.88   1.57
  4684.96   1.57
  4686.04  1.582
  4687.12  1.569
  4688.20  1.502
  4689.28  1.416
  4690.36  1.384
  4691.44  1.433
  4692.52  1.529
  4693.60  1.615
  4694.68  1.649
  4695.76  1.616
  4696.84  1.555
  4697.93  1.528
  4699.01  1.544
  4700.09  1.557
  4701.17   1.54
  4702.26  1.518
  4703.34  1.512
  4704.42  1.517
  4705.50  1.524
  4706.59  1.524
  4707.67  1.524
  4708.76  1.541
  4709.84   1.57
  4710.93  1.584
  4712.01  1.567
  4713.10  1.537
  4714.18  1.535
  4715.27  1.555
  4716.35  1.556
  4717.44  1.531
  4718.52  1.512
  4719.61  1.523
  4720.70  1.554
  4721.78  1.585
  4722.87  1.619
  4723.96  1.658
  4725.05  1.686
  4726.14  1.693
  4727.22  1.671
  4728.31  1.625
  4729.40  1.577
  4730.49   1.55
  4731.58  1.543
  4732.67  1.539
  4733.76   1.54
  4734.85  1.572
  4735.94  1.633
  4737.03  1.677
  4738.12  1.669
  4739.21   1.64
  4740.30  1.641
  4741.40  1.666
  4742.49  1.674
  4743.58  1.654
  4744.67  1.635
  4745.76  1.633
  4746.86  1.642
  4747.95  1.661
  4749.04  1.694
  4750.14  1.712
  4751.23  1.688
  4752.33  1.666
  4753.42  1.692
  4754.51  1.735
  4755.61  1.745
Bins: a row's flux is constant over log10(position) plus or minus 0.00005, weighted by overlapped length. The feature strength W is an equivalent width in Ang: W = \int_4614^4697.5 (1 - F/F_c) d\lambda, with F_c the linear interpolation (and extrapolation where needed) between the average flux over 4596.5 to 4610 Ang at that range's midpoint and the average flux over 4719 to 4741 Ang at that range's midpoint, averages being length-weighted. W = 0.4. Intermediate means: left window 1.57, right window 1.61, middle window 1.58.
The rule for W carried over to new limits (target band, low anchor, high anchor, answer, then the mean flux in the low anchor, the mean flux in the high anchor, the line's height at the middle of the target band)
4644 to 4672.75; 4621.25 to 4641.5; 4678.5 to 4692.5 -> 0.2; 1.65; 1.54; 1.59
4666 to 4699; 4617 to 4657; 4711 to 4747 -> 2.0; 1.63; 1.6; 1.61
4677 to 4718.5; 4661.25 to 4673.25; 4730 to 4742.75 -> 0.4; 1.52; 1.61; 1.56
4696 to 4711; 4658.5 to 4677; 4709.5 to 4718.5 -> 0.1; 1.52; 1.55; 1.54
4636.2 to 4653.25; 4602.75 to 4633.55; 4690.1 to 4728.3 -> 0.0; 1.63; 1.56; 1.61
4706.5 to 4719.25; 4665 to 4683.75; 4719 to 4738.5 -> 0.2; 1.5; 1.61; 1.58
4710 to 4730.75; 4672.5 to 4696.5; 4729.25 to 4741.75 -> 0.0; 1.53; 1.6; 1.58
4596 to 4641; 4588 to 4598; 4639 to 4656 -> -0.1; 1.59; 1.61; 1.6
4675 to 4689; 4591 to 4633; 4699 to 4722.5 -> 0.2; 1.61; 1.54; 1.56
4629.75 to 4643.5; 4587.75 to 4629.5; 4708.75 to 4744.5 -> 0.0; 1.6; 1.6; 1.6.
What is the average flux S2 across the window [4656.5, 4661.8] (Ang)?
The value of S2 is 1.6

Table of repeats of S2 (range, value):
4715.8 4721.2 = 1.54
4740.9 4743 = 1.67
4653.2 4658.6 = 1.55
